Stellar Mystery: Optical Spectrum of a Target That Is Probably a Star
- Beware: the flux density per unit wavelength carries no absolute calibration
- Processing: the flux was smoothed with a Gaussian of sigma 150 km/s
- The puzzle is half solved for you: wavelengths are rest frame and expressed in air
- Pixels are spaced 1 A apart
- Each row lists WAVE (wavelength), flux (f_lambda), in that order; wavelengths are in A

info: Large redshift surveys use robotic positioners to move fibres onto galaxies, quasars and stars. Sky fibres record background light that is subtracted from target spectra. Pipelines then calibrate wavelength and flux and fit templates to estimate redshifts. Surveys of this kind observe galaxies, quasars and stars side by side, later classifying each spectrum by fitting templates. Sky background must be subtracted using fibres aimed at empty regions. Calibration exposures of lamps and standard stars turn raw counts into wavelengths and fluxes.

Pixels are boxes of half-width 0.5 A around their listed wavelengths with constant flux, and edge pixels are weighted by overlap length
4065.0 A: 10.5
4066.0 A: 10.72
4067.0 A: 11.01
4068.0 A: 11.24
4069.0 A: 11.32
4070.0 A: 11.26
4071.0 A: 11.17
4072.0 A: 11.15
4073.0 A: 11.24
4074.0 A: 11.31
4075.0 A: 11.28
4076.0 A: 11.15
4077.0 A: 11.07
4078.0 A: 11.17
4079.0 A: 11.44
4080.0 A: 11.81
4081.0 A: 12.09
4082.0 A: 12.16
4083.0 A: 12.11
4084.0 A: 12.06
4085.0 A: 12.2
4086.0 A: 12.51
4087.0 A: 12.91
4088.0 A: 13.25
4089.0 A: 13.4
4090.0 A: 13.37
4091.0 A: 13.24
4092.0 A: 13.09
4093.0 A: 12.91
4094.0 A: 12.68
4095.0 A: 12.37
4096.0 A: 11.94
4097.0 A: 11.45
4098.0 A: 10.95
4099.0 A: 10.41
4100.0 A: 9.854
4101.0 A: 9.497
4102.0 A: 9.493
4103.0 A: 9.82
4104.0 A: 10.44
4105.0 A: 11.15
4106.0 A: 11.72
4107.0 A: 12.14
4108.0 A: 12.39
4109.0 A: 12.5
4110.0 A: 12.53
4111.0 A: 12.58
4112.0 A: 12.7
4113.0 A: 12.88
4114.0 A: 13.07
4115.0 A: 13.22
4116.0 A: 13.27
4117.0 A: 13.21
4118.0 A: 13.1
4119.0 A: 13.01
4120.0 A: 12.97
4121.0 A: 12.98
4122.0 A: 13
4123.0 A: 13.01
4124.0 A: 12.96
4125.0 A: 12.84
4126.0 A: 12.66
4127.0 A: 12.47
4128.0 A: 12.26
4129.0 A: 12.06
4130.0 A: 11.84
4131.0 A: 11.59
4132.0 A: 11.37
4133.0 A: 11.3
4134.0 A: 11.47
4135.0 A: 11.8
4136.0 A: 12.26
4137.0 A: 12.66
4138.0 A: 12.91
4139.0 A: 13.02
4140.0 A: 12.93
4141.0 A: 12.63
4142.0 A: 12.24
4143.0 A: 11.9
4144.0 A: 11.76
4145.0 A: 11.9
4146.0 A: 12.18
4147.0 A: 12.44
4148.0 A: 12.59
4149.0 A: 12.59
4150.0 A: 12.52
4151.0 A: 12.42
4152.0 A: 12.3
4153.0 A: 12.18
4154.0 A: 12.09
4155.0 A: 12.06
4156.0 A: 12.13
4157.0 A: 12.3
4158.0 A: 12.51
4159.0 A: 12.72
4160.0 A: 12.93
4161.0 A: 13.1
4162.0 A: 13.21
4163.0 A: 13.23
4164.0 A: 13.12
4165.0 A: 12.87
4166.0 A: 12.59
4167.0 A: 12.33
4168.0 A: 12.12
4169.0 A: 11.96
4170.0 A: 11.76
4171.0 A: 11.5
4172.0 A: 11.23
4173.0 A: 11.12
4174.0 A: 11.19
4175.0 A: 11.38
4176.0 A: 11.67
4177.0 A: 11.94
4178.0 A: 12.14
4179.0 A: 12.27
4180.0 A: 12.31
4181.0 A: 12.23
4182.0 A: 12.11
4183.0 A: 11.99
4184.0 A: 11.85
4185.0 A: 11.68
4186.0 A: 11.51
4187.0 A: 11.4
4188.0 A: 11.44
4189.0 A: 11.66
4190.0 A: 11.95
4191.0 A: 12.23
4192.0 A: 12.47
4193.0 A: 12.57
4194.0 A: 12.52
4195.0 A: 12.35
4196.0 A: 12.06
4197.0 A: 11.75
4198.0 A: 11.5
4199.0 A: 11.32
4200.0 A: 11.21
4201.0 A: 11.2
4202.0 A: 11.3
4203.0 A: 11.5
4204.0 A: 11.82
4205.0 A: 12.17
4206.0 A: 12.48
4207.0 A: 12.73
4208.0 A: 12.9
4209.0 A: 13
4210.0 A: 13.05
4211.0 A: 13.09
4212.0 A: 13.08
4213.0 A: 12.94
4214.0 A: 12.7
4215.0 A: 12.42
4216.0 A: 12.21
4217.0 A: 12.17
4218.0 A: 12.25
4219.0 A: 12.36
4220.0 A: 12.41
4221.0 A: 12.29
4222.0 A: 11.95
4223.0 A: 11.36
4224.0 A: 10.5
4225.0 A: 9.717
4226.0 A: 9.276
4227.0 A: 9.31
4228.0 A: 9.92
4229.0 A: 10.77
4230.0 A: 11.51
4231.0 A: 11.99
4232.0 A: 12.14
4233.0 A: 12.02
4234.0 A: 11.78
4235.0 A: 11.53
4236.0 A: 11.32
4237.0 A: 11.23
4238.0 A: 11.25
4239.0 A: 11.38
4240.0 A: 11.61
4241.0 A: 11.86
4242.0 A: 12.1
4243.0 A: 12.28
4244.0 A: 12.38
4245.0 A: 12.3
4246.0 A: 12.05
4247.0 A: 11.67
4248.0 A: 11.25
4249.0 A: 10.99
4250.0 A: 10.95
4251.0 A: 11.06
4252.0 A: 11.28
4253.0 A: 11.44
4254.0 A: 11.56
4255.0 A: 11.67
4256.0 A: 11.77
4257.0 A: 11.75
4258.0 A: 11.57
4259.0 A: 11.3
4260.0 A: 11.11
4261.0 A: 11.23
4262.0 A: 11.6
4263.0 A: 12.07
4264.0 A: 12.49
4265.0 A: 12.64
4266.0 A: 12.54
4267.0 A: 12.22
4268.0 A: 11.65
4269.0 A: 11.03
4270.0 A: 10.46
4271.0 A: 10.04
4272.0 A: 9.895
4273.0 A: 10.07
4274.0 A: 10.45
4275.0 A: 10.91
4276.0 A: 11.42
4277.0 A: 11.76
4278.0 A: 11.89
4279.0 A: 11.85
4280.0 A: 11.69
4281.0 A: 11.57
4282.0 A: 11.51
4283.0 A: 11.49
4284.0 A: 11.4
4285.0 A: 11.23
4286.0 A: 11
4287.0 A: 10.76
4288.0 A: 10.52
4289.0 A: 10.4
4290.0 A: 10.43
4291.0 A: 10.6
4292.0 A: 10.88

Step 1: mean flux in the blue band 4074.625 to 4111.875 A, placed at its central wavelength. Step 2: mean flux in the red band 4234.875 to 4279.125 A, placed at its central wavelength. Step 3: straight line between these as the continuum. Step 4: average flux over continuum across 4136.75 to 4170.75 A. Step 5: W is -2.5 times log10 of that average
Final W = -0.07 mag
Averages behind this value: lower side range 11.8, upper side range 11.5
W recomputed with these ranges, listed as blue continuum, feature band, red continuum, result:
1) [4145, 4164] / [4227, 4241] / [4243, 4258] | 0.04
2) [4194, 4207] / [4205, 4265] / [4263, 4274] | -0.02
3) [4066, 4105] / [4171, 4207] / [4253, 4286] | -0.03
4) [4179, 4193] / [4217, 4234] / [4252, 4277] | 0.04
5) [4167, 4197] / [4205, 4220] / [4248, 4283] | -0.08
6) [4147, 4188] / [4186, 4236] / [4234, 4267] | 0.01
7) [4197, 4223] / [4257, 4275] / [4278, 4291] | 0.01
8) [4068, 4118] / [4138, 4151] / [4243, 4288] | -0.06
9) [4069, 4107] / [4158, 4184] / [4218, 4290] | -0.06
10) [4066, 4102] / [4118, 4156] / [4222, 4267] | -0.07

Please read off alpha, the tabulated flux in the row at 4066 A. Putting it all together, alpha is 10.72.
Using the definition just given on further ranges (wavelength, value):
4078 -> 11.17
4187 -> 11.4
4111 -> 12.58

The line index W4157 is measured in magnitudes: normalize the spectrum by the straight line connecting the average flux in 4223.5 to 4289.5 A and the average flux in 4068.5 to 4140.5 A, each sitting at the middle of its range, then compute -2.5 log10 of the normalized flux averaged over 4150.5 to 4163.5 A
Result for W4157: -0.066 mag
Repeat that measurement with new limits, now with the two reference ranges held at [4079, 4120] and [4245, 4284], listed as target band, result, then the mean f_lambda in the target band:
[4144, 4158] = -0.03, 12.3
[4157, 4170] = -0.07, 12.7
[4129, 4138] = 0.01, 11.9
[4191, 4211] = -0.04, 12.1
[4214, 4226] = -0.01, 11.7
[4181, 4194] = -0.02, 11.9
